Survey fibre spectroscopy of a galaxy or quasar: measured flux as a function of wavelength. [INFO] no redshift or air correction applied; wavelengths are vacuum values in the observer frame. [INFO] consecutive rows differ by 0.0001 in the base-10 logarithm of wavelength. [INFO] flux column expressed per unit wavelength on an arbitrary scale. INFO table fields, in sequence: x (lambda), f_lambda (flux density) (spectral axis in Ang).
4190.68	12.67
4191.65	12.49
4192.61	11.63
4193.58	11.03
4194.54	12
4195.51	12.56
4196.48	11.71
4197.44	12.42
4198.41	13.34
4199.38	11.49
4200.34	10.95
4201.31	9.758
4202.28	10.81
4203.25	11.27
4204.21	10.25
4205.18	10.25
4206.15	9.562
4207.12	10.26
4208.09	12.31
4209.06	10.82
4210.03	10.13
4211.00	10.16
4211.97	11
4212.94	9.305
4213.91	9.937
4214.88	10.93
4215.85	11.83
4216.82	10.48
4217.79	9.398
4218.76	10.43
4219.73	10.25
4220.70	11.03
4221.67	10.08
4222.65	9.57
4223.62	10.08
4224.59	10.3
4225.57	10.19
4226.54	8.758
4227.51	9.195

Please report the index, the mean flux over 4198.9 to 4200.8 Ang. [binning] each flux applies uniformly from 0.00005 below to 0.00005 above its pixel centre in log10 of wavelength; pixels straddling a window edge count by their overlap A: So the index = 11.3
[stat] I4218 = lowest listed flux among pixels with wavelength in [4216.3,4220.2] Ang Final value 9.398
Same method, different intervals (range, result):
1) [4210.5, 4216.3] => 9.305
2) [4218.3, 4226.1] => 9.57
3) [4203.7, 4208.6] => 9.562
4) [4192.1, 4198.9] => 11.03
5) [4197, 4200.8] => 10.95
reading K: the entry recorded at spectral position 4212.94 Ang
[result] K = 9.305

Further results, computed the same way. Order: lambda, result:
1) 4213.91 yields 9.937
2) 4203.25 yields 11.27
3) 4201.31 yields 9.758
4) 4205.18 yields 10.25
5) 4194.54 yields 12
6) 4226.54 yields 8.758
